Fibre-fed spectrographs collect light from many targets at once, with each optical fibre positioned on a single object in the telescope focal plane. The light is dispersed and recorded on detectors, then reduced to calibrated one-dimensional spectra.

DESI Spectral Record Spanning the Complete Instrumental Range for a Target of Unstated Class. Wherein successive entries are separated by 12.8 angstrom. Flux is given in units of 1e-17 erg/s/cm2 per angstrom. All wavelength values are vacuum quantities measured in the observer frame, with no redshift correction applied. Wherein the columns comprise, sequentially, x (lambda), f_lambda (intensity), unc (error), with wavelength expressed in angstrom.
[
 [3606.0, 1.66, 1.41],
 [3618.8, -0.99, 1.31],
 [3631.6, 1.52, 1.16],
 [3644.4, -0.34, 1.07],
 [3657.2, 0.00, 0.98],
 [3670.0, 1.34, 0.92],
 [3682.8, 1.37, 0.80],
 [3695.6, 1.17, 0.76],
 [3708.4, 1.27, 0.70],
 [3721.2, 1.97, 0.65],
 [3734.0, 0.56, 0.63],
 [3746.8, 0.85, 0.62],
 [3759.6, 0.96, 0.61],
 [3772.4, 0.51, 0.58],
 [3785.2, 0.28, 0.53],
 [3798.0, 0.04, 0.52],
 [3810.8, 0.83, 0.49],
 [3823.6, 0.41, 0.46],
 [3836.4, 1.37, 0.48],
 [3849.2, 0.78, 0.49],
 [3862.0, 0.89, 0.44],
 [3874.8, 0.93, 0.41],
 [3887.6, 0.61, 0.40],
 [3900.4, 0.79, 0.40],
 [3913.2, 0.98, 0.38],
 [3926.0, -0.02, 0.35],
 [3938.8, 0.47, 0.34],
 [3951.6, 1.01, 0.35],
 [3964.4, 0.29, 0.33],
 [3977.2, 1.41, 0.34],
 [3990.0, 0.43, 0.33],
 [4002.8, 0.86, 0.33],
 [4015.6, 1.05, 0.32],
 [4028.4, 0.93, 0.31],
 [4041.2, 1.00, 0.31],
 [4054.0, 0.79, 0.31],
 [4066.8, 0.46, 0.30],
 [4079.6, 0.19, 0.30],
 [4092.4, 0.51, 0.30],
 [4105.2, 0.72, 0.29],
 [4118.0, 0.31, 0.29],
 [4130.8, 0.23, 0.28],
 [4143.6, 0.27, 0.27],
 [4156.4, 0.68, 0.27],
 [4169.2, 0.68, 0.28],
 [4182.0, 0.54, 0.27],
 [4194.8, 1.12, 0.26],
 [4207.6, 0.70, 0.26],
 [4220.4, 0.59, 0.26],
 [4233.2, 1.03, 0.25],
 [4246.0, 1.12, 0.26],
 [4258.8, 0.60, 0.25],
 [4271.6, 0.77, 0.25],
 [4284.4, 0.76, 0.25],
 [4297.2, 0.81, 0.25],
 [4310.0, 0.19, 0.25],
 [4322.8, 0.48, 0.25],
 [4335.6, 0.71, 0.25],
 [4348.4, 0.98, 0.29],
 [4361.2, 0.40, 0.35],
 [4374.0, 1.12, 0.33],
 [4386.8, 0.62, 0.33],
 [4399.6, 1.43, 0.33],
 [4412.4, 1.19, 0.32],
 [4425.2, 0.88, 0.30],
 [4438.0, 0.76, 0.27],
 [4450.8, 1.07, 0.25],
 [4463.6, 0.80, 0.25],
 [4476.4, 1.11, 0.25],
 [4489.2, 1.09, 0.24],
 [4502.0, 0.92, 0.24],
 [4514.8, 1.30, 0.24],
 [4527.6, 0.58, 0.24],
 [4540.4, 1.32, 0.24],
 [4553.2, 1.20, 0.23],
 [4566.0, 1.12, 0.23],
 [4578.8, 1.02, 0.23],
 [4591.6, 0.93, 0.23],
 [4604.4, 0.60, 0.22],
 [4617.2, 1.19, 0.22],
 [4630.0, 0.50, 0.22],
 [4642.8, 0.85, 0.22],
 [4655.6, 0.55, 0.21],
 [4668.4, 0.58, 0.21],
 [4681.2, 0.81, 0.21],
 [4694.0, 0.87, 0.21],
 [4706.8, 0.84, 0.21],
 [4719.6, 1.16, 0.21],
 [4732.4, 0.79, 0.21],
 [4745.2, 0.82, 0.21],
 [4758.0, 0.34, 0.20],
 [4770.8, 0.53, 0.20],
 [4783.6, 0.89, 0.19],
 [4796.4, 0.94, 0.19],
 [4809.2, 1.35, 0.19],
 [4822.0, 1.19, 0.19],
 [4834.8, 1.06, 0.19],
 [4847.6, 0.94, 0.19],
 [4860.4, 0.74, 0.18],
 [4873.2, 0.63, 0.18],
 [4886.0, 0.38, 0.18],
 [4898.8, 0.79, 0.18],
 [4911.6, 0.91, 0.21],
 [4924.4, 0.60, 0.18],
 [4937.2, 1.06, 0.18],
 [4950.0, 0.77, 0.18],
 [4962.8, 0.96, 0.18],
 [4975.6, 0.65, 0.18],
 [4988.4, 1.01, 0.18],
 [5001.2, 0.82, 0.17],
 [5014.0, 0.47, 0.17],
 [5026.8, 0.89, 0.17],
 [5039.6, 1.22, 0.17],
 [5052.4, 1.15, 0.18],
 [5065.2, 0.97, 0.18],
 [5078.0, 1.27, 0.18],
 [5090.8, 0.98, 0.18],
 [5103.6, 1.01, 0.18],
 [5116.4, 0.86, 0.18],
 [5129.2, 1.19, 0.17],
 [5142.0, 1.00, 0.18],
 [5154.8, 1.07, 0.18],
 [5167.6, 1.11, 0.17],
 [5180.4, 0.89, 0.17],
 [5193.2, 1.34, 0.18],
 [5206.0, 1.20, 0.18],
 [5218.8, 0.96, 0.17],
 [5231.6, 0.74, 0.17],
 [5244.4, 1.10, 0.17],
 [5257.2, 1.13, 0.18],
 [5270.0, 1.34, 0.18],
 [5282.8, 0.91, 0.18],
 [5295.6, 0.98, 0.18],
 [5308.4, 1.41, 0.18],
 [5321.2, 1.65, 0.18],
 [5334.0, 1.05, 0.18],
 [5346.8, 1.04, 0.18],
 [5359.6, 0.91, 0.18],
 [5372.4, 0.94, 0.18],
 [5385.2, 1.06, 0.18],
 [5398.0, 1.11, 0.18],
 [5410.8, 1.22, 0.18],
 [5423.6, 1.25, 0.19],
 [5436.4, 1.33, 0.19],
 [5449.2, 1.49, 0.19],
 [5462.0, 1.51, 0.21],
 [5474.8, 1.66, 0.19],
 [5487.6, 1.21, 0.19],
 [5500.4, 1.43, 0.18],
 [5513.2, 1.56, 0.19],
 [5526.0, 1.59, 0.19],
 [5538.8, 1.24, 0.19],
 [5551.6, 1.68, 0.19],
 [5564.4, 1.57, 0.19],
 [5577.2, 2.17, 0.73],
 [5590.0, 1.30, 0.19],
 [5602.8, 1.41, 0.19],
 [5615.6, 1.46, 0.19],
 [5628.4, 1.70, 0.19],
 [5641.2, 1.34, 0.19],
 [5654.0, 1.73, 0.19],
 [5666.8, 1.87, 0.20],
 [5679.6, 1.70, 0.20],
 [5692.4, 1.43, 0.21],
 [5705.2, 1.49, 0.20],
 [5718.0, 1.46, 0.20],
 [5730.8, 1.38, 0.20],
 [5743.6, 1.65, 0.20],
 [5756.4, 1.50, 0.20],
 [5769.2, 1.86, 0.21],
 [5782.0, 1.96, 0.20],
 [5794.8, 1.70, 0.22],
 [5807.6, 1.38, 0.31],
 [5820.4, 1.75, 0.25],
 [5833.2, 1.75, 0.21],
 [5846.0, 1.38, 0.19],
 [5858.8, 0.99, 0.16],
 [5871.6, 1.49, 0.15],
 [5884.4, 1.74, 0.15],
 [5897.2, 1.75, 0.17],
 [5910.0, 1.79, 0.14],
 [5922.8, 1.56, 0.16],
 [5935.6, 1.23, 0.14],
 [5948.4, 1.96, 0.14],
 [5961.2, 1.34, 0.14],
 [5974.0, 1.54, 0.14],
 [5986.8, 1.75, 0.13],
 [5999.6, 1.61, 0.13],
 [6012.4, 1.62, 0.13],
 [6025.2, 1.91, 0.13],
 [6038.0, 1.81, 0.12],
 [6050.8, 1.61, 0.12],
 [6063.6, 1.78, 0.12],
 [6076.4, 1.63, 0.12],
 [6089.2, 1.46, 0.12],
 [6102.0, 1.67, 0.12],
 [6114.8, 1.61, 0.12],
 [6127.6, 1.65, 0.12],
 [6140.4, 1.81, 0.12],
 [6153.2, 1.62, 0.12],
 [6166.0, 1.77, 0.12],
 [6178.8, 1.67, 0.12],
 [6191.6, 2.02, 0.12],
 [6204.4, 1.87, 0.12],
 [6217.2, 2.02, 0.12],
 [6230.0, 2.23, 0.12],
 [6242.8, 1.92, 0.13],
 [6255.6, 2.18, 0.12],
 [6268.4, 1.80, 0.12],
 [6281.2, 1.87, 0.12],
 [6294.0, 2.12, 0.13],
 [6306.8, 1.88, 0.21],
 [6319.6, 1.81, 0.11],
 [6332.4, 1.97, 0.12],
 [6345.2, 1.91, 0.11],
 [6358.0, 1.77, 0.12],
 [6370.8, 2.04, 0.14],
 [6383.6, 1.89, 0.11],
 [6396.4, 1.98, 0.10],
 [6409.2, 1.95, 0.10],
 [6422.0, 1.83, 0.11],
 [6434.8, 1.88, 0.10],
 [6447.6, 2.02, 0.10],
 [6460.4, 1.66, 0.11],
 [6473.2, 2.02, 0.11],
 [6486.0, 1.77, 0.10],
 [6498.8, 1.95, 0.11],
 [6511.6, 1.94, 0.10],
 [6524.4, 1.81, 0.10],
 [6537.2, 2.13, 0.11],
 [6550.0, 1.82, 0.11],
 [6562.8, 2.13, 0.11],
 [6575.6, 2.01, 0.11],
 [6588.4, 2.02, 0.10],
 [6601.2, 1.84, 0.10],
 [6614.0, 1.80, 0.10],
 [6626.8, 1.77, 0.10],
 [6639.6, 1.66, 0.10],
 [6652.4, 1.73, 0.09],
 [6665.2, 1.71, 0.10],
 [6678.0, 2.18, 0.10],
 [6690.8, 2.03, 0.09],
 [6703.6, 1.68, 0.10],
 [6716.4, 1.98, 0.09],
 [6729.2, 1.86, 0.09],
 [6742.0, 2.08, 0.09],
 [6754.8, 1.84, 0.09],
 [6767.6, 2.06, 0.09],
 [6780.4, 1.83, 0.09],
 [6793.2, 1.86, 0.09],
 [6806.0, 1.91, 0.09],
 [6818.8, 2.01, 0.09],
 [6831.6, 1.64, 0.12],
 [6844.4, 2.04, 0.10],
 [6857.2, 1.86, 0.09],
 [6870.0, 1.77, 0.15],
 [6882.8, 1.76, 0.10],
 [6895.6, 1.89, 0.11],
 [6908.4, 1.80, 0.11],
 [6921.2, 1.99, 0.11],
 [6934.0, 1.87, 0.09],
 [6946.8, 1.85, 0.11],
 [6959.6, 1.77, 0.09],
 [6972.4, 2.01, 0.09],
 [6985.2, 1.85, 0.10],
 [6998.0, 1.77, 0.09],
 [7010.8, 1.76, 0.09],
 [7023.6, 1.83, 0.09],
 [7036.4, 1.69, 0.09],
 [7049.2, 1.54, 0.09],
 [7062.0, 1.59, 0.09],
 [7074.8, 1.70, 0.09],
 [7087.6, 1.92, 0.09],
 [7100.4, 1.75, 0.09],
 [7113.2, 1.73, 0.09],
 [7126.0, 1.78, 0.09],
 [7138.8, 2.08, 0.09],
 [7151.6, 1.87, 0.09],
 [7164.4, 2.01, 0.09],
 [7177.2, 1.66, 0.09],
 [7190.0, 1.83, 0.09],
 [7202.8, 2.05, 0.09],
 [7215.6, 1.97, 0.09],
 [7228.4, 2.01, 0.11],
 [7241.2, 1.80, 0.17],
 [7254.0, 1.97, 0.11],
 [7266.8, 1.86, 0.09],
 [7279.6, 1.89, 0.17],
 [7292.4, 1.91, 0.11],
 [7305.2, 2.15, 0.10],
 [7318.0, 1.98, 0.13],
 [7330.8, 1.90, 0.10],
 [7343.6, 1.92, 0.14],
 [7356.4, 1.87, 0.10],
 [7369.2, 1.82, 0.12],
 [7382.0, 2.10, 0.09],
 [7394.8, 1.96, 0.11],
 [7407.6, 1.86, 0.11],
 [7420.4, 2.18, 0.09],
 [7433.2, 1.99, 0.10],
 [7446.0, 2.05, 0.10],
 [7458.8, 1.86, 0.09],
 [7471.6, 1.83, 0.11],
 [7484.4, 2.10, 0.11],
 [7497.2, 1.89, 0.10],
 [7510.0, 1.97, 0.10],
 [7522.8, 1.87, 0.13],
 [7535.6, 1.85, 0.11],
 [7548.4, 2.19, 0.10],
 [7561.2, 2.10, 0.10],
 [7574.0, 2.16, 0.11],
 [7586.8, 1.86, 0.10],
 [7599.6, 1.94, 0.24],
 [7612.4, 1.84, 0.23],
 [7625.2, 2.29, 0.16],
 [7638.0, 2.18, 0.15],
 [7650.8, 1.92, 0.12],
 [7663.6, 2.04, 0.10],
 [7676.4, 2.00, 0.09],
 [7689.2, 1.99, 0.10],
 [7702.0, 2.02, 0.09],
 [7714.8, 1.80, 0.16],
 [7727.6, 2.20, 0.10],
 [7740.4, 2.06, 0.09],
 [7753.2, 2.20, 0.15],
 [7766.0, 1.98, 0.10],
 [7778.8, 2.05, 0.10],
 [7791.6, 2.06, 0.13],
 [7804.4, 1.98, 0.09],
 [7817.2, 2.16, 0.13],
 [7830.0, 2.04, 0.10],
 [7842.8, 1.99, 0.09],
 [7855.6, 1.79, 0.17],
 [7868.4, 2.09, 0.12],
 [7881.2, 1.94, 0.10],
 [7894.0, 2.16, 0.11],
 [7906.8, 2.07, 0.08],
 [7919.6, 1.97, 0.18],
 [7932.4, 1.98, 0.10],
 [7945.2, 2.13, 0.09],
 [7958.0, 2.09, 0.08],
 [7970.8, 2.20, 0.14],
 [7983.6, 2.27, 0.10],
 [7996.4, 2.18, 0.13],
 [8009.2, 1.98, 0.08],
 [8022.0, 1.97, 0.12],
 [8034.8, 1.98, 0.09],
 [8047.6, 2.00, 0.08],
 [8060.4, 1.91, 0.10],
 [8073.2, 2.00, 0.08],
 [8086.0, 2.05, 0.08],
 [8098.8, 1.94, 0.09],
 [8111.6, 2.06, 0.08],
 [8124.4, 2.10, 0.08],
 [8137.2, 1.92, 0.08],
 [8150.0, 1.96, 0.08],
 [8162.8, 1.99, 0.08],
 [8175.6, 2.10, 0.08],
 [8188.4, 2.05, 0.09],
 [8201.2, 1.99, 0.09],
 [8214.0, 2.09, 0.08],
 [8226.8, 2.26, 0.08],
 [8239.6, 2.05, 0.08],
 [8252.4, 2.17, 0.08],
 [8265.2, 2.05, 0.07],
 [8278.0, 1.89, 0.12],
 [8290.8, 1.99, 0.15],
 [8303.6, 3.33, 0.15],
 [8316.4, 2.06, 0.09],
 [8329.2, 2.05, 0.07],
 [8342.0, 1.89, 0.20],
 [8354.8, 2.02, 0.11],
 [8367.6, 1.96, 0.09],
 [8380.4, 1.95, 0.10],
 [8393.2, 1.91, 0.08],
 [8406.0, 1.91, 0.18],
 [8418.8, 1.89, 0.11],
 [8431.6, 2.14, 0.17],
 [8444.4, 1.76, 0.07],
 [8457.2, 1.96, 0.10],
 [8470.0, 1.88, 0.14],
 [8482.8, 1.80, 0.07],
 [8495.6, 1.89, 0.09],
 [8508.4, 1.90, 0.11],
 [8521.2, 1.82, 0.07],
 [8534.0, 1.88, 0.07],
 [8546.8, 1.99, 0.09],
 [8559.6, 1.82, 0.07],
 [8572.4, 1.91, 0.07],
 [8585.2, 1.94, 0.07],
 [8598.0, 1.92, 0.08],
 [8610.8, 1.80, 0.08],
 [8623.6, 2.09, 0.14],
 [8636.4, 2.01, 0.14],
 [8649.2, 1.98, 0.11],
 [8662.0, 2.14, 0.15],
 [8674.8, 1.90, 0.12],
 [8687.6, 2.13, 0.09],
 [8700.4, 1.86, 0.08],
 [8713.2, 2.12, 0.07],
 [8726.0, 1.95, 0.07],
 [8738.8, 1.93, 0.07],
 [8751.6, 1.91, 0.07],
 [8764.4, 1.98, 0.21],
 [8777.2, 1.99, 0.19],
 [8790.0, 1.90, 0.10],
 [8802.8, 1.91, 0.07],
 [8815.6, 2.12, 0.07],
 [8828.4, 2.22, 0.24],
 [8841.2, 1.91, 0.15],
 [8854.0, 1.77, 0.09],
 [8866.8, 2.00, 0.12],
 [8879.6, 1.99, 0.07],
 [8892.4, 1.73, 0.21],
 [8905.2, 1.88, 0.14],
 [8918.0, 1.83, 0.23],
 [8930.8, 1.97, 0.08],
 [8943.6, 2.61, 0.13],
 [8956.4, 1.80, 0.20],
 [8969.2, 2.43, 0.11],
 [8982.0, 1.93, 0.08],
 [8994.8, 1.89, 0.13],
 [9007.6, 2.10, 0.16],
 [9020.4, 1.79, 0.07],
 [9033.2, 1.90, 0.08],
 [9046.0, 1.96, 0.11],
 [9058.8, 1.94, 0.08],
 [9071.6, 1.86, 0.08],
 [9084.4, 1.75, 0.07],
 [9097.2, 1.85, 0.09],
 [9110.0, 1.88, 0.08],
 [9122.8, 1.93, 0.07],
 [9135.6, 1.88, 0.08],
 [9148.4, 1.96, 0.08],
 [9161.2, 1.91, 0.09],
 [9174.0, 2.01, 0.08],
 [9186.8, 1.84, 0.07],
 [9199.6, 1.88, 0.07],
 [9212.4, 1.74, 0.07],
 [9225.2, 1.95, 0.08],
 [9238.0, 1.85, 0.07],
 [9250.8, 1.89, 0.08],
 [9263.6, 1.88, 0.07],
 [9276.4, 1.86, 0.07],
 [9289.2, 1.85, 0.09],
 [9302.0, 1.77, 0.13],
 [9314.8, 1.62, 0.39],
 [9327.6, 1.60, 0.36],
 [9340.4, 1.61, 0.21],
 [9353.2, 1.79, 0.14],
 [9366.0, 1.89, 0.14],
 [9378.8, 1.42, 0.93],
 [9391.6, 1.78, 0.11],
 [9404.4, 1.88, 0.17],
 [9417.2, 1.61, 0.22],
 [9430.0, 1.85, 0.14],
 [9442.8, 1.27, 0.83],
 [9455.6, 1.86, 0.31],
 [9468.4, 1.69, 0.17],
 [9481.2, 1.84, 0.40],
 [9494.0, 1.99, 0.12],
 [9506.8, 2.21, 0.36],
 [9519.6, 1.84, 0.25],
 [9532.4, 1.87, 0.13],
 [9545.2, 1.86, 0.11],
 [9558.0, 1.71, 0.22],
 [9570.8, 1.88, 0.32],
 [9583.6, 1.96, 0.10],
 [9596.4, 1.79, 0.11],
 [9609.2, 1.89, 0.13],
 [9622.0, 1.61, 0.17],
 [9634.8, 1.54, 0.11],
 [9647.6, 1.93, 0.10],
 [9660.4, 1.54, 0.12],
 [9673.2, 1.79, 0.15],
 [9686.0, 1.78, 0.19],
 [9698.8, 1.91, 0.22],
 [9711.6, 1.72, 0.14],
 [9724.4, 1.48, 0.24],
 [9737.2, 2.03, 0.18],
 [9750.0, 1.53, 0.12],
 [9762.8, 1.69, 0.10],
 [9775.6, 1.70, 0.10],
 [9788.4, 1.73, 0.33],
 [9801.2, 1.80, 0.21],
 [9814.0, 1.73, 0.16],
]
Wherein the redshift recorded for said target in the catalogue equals 0.36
